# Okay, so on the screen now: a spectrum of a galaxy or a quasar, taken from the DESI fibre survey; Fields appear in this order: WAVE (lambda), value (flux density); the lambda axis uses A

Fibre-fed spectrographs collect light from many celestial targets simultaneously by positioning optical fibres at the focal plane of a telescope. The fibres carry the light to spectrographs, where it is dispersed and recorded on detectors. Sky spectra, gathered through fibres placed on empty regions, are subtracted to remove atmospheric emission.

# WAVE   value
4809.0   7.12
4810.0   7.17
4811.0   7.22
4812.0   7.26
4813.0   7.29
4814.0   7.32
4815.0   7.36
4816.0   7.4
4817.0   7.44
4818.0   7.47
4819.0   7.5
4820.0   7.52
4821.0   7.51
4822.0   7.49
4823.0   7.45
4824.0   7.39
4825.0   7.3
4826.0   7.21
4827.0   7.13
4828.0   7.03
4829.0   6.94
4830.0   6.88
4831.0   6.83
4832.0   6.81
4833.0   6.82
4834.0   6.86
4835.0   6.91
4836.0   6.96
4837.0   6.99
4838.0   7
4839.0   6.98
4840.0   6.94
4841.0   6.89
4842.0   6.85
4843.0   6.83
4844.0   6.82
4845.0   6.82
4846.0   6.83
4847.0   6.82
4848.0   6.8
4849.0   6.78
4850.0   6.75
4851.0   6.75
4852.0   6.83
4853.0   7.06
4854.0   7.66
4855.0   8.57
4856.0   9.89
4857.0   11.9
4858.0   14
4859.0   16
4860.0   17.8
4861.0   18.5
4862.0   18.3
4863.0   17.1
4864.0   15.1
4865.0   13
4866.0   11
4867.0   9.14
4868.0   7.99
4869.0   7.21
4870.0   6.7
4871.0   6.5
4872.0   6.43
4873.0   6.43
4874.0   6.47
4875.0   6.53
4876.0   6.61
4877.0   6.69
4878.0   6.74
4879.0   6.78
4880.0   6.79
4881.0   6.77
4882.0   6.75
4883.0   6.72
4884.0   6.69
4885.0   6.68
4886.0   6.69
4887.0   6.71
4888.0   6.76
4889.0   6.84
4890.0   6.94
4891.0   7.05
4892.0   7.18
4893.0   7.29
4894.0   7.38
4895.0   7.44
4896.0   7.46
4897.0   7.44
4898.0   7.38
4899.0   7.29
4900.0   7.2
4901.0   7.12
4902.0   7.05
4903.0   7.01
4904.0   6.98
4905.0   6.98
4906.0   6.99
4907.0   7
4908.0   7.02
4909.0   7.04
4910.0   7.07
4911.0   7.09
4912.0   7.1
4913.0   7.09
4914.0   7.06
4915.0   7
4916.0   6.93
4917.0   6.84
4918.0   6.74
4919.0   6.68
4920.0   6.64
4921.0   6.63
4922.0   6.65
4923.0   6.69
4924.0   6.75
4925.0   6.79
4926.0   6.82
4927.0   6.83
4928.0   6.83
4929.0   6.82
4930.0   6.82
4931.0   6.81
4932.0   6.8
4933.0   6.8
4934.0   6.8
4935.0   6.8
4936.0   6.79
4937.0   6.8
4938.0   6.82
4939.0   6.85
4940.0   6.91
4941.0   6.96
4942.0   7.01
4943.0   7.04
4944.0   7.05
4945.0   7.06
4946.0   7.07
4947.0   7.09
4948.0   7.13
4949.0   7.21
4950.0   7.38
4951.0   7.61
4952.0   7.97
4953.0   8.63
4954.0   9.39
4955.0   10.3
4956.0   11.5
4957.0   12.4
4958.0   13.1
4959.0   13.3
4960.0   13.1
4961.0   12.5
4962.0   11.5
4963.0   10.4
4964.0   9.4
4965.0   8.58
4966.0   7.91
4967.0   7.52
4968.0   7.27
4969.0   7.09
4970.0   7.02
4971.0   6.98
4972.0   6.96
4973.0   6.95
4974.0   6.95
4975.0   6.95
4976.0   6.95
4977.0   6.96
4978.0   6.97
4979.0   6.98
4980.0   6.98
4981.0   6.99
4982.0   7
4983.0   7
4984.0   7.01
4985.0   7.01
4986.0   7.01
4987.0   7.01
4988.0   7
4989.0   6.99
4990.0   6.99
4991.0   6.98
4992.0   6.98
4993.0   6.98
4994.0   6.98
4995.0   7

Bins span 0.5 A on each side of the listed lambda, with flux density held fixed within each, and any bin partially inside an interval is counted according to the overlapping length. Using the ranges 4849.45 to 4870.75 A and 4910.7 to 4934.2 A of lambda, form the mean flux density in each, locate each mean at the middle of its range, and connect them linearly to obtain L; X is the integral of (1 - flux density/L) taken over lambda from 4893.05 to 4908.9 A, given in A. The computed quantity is 2.2 A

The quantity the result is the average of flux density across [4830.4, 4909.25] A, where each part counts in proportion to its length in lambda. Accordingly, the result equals 8.07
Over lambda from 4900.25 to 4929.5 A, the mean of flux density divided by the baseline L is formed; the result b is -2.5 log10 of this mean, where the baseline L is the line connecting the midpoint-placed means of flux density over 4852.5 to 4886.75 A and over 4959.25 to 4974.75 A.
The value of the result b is 0.30 mag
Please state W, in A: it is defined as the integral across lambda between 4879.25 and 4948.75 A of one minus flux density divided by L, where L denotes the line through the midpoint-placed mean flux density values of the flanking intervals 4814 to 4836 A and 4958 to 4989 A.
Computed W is 7.2 A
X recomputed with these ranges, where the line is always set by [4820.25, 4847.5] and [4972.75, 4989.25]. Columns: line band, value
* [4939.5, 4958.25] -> -3.5 A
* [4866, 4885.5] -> 0.1 A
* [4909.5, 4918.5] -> 0.0 A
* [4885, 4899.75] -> -0.2 A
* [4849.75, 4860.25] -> -4.8 A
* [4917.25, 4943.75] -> 0.7 A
